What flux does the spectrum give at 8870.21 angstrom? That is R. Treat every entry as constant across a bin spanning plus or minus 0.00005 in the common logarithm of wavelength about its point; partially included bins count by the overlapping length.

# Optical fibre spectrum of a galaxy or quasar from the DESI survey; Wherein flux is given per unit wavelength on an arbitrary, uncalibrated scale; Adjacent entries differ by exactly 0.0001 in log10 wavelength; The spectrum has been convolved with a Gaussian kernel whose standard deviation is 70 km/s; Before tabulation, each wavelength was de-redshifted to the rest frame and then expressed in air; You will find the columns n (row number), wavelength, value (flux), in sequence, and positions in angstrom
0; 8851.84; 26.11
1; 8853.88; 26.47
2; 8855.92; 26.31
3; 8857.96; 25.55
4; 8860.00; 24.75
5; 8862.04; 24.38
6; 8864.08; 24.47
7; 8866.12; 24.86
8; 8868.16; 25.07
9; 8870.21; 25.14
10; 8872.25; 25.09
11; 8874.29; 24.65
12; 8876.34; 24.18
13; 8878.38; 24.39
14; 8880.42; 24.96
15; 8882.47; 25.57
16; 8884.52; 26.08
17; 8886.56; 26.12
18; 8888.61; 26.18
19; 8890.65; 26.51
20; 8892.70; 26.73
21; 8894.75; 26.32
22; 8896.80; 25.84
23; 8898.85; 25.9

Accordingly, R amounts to 25.14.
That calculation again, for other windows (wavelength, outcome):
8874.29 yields 24.65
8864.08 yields 24.47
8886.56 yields 26.12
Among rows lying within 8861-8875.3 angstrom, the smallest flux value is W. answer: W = 24.38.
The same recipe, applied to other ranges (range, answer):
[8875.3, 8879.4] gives 24.18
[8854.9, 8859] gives 25.55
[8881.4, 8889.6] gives 25.57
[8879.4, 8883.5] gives 24.96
